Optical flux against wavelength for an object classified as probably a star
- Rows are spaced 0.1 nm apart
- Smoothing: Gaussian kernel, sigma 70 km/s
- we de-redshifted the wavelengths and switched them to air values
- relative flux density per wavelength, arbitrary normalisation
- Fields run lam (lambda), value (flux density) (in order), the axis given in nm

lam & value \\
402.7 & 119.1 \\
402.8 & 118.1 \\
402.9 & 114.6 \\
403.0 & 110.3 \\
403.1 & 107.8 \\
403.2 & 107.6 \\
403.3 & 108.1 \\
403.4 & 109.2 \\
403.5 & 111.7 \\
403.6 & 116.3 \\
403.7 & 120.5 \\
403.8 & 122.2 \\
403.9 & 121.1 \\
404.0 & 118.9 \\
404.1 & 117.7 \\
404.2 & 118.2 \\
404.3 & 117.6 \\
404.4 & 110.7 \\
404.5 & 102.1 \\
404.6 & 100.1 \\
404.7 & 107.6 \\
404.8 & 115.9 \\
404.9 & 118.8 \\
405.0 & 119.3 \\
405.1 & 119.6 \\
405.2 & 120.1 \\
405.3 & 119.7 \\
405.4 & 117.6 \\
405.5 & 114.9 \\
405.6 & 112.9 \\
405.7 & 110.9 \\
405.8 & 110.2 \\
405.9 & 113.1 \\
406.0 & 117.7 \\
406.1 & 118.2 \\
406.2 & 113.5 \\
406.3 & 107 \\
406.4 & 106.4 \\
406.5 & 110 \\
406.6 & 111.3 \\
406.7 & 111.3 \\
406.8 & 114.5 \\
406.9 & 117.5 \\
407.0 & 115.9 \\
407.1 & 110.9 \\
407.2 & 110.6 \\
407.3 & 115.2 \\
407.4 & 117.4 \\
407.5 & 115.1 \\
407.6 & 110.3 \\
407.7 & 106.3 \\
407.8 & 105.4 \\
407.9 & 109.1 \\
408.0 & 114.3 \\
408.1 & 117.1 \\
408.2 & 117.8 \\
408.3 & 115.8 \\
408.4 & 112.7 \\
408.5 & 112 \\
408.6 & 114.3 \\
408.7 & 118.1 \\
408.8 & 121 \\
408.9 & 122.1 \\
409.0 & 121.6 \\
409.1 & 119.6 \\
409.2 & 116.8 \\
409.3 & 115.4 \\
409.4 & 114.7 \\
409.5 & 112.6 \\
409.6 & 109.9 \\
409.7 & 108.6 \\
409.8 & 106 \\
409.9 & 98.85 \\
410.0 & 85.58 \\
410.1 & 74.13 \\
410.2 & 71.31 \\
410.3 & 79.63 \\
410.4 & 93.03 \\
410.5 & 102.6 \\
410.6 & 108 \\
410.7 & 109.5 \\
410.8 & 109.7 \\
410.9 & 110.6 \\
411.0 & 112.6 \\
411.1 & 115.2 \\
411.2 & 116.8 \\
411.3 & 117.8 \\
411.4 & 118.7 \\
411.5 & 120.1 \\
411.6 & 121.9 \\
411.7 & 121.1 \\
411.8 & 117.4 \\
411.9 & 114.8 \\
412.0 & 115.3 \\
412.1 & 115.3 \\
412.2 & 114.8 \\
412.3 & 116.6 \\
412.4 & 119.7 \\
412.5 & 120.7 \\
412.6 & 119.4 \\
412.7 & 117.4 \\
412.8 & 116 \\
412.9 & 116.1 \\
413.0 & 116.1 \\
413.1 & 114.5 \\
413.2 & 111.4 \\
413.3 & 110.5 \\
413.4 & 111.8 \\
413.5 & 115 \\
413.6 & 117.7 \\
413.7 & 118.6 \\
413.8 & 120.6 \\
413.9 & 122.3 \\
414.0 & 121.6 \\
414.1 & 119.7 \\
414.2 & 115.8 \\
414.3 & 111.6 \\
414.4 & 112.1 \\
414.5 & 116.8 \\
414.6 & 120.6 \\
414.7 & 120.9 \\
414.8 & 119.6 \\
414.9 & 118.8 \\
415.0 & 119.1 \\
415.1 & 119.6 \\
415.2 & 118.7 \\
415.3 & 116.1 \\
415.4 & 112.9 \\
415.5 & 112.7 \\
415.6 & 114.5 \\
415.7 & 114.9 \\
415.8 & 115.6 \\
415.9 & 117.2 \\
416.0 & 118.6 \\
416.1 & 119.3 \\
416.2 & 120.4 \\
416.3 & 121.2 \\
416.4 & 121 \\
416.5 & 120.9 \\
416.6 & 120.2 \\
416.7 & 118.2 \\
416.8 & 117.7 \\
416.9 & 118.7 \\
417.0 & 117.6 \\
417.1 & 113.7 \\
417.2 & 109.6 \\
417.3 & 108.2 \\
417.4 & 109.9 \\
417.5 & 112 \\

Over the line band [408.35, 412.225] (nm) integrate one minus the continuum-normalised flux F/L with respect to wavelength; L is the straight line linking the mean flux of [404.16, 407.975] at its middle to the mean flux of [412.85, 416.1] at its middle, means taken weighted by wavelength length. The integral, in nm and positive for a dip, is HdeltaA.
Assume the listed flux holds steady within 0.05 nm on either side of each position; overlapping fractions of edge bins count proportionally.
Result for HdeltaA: 0.164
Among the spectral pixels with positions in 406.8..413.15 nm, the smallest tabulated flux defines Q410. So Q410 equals 71.31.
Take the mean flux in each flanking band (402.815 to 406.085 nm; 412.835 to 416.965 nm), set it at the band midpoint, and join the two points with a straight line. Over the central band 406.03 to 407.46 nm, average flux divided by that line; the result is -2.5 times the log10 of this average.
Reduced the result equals 0.02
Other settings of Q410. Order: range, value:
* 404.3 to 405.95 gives 100.1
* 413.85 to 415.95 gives 111.6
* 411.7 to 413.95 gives 110.5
